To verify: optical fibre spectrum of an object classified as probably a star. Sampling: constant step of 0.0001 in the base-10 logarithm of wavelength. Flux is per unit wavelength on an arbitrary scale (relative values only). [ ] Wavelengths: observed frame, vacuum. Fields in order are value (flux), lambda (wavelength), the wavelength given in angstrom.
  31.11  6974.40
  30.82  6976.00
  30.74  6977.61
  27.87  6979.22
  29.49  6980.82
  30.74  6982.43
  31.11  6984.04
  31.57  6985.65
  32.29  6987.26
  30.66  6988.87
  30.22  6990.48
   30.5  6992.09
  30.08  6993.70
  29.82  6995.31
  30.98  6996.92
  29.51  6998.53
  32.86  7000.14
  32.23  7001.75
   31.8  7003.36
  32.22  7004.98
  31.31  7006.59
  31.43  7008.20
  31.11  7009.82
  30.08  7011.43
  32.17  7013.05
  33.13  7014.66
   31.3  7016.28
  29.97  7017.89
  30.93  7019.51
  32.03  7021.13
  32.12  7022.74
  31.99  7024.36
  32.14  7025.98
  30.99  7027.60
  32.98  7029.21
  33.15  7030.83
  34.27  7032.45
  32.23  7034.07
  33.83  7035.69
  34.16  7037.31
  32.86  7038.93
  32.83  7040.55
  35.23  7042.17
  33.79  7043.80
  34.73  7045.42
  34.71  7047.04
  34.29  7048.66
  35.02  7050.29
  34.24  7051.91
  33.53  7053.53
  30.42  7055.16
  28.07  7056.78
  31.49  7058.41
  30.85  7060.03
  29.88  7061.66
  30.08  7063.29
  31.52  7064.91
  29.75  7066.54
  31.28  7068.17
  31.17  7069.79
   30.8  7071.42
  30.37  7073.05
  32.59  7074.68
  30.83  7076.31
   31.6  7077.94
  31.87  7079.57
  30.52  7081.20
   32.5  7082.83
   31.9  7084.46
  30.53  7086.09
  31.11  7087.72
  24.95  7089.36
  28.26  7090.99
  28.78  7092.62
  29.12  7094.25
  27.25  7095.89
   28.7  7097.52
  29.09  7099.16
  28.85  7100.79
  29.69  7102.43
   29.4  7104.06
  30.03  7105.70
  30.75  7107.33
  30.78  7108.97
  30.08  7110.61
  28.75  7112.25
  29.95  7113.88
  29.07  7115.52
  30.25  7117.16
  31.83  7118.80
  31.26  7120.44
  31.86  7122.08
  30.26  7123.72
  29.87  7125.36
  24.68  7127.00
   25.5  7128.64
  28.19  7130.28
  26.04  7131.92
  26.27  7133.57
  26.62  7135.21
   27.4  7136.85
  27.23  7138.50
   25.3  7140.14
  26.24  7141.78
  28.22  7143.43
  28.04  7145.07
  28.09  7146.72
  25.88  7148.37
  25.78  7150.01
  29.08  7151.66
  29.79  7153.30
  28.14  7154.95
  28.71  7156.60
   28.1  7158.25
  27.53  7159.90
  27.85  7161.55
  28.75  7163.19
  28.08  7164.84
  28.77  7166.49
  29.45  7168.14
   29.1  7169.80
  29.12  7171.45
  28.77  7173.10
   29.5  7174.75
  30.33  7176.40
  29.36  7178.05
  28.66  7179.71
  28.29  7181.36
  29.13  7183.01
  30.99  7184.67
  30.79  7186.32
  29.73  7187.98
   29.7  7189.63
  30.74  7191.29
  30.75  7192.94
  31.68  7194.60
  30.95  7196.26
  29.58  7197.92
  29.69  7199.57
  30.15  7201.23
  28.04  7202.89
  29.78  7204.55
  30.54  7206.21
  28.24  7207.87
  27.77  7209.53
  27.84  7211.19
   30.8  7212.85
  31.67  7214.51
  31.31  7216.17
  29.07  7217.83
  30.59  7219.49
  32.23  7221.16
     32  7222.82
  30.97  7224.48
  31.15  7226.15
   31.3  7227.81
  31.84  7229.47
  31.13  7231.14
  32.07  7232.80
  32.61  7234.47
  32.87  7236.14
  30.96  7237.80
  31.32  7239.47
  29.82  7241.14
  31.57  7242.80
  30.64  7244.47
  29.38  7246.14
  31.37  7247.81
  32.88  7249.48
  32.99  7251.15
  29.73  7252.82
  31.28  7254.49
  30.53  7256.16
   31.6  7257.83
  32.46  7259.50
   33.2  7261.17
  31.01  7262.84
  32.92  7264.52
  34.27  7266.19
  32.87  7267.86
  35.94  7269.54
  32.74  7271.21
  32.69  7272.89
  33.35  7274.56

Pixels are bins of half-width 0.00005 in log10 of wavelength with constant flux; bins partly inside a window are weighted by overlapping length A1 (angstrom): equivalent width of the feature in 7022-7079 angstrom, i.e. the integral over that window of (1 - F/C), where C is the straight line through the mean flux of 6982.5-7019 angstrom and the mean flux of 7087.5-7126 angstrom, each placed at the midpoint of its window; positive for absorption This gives -3.5 angstrom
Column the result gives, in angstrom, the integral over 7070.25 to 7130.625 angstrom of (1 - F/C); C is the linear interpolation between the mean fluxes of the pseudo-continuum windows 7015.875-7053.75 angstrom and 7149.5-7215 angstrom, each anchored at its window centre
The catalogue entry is 3.07 angstrom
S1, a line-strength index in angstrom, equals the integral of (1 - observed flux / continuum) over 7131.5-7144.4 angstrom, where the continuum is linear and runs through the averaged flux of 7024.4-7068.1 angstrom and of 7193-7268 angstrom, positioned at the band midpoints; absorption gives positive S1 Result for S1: 2.1 angstrom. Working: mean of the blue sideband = 32.5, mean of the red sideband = 31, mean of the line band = 26.7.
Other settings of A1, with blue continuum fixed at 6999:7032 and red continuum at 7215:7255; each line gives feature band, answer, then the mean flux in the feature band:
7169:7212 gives 2.5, 29.6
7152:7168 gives 1.5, 28.5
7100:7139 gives 3.2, 29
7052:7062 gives 0.2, 31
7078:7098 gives 1.2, 29.7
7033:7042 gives -0.5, 33.4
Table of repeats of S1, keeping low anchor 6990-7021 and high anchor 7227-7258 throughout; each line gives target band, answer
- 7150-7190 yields 2.9 angstrom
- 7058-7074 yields 0.3 angstrom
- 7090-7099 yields 0.8 angstrom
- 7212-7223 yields 0.1 angstrom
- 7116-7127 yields 0.3 angstrom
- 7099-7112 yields 0.6 angstrom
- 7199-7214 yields 1.0 angstrom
